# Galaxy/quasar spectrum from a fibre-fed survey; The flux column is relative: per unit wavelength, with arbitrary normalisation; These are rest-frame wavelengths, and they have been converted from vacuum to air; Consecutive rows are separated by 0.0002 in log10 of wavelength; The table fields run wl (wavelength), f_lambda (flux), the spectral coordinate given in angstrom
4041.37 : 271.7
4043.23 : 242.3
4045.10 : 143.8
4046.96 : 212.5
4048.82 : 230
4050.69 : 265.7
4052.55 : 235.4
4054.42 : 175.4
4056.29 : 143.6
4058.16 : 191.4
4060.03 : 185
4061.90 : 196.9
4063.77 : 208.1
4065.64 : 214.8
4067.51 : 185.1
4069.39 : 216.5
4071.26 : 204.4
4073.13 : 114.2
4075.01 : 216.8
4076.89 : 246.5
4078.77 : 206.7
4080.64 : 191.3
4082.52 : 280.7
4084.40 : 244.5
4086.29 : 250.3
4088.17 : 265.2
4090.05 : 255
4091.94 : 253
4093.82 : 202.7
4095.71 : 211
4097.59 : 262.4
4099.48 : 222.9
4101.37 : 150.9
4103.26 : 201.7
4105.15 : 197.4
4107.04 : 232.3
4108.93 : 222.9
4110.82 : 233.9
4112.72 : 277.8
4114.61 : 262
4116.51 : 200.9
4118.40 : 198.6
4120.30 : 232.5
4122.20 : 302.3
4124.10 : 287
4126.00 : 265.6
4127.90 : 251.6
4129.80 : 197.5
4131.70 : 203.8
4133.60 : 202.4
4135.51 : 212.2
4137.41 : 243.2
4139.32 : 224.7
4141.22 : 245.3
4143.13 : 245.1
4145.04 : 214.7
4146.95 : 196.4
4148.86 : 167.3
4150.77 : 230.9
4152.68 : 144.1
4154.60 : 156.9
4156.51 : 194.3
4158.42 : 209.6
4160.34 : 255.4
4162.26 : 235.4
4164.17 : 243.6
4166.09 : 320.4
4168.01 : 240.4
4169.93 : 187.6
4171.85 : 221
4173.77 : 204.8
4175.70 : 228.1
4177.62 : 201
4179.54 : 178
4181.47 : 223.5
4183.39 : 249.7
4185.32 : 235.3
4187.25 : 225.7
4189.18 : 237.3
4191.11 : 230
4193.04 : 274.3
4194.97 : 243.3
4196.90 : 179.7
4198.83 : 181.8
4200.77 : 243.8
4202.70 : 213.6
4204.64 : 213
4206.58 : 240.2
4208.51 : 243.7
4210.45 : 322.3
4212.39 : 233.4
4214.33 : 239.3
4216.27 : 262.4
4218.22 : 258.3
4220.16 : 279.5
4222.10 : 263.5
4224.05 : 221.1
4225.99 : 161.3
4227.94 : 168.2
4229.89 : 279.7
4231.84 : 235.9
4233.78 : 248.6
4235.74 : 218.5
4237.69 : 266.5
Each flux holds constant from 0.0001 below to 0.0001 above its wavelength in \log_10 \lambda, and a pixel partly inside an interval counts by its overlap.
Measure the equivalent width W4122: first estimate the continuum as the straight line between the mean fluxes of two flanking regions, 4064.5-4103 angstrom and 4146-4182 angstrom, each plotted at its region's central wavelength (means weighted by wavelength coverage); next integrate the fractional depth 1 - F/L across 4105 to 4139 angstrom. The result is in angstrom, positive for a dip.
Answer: -3.0 angstrom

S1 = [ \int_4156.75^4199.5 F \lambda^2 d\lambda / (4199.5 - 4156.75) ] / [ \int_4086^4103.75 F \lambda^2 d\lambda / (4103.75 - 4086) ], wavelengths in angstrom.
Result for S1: 1.0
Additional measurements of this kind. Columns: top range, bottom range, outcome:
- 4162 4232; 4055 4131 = 1.10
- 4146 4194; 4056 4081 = 1.18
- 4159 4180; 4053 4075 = 1.29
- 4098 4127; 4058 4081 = 1.20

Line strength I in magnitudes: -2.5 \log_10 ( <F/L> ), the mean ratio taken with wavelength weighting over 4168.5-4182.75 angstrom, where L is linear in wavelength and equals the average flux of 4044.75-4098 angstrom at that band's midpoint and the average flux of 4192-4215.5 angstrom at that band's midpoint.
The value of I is 0.11 mag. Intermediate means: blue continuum 214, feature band 208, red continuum 236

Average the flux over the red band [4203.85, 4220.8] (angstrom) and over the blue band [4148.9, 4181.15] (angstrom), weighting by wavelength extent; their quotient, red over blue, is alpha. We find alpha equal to 1.19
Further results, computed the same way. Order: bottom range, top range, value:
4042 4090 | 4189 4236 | 1.11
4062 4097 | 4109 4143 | 1.08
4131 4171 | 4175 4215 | 1.06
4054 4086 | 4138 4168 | 1.08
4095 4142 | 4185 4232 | 1.02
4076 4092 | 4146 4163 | 0.82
